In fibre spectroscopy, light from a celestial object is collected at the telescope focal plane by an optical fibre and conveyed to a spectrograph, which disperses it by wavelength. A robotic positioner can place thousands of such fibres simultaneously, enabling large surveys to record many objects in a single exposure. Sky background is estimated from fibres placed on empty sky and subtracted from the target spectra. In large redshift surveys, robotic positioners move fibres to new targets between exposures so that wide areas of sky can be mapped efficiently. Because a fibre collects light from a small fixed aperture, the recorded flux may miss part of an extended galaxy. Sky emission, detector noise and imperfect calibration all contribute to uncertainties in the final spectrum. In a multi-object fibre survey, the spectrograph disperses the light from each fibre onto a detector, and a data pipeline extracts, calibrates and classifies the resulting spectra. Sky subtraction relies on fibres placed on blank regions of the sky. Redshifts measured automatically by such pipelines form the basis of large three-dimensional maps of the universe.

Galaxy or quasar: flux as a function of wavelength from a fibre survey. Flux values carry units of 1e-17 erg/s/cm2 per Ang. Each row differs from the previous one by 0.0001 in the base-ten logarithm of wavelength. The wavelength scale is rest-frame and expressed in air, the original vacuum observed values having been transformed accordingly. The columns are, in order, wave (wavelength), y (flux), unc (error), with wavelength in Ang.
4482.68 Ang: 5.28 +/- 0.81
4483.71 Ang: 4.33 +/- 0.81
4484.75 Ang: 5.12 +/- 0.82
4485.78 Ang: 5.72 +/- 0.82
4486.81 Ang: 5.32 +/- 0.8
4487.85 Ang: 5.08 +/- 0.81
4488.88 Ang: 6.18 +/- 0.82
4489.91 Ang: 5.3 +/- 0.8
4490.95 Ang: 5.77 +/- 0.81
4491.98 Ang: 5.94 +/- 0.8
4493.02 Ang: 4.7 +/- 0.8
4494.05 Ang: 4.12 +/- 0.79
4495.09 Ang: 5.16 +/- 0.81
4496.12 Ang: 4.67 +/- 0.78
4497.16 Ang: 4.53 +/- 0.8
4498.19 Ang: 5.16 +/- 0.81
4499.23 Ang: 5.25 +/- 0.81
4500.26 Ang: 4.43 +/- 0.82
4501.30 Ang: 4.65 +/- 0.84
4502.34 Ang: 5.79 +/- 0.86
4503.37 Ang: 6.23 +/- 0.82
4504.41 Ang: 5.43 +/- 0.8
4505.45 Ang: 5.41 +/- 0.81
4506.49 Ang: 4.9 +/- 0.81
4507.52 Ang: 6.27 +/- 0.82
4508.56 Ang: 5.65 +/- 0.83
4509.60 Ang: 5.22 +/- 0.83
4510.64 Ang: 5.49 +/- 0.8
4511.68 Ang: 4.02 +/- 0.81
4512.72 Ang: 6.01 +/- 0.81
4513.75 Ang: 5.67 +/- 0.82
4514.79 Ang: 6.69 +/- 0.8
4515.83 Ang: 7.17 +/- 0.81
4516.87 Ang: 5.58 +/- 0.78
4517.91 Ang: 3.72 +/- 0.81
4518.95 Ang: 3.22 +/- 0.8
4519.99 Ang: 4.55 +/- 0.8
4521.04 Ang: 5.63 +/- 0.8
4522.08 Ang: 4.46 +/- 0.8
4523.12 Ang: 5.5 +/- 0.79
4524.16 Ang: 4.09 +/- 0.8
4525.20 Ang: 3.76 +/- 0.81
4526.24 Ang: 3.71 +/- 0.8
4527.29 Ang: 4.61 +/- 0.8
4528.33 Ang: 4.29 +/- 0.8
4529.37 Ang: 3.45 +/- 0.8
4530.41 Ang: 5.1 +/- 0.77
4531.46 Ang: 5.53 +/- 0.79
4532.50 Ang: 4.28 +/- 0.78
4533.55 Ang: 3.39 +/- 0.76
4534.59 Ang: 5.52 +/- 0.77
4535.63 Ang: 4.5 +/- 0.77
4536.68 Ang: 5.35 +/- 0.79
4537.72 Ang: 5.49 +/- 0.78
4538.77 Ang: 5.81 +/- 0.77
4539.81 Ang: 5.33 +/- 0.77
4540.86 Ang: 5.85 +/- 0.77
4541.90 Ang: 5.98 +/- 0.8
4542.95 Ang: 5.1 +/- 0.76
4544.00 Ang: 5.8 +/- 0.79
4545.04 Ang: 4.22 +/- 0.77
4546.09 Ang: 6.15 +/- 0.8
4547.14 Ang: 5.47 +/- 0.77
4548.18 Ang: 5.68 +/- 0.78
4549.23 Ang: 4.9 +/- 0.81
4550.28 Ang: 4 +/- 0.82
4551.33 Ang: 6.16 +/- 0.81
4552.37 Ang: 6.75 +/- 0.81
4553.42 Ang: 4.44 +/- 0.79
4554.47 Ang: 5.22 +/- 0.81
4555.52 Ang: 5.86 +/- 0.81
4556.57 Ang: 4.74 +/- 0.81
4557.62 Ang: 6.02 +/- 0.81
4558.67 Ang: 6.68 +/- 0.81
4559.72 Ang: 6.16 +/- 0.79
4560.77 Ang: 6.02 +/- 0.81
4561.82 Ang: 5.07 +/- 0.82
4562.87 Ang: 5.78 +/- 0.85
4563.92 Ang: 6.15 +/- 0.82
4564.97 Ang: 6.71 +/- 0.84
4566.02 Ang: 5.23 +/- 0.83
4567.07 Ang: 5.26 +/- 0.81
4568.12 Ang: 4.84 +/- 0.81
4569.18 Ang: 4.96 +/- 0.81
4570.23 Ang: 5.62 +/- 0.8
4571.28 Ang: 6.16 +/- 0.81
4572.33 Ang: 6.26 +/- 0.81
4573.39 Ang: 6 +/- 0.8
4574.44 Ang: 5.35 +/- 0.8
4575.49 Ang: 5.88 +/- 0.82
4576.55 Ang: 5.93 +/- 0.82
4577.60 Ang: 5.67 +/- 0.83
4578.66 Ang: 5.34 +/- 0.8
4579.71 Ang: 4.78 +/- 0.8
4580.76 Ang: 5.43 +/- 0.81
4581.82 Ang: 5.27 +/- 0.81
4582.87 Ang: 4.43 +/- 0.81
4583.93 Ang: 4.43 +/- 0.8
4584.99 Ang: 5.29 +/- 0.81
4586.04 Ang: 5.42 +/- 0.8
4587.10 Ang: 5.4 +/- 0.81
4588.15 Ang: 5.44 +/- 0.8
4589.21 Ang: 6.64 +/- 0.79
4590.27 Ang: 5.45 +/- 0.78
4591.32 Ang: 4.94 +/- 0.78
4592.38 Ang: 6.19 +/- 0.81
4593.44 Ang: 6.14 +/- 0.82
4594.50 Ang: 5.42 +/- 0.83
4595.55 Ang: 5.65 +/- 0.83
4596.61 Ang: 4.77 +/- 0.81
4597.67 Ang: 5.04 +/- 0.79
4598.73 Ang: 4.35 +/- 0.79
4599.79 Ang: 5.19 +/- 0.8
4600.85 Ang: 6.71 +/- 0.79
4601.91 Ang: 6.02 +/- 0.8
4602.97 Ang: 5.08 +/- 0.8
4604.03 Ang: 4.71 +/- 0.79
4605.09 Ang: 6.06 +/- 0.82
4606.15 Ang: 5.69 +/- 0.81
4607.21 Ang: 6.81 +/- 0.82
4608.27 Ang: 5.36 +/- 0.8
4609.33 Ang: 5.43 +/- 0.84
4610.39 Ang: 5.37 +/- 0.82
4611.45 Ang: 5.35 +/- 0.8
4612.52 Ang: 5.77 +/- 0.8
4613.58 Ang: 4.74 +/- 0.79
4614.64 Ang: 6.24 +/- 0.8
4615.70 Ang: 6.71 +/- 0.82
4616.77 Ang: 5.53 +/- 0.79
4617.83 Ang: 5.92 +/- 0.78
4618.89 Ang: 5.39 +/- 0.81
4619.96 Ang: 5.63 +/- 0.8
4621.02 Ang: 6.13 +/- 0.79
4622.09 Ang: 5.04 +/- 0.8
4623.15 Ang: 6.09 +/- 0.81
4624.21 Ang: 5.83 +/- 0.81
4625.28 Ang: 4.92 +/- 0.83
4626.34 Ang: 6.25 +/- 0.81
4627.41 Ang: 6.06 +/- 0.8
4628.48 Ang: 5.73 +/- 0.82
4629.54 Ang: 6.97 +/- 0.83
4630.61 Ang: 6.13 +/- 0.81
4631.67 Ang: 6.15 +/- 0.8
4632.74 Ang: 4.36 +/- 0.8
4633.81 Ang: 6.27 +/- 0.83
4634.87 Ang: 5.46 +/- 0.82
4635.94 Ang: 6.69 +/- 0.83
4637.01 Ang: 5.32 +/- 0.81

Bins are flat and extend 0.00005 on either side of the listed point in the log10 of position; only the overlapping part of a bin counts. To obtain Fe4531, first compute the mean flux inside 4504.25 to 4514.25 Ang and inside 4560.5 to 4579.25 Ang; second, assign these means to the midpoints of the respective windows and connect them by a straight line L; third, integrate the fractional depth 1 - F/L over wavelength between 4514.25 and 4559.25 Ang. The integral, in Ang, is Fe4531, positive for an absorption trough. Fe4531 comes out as 3.4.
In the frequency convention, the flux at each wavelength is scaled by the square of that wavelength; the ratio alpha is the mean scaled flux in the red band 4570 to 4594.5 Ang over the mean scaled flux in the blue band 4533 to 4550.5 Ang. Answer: 1.1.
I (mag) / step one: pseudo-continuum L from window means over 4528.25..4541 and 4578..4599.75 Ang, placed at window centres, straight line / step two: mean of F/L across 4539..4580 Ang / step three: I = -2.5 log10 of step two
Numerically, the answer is -0.10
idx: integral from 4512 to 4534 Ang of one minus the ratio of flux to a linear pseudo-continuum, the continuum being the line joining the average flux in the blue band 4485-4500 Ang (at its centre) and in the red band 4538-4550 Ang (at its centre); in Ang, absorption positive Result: 2.3 Ang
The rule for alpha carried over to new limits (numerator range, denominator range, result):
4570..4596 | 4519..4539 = 1.22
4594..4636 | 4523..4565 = 1.12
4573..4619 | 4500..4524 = 1.08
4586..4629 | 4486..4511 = 1.12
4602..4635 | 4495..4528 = 1.18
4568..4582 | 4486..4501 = 1.13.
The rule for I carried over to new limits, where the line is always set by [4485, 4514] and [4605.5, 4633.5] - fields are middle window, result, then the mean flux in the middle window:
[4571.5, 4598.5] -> 0.03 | 5.46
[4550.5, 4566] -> -0.05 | 5.79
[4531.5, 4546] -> 0.06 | 5.17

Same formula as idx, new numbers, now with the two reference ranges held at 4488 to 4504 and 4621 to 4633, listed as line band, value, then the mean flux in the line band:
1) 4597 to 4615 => 0.7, 5.51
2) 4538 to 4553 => -0.2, 5.51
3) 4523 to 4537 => 2.3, 4.47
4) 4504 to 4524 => 0.0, 5.27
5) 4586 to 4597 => 0.1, 5.61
